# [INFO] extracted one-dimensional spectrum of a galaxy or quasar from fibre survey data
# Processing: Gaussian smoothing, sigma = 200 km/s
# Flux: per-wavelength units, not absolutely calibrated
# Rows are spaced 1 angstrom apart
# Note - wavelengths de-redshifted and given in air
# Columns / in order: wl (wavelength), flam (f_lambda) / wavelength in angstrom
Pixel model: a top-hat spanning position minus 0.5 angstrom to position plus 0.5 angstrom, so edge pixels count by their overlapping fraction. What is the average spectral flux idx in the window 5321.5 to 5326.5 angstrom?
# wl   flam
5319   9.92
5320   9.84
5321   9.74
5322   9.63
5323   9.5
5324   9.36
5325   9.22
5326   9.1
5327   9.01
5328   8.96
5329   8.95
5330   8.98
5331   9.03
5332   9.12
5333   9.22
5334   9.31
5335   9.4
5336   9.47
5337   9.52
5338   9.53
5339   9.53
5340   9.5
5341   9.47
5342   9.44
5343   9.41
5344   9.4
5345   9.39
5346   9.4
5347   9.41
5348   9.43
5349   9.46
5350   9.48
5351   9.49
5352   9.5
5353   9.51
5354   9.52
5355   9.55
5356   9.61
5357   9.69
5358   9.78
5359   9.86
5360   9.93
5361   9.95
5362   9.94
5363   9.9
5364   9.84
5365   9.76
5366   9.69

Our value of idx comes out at 9.36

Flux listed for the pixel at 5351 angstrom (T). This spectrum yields 9.49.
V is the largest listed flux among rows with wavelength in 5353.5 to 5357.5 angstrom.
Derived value 9.69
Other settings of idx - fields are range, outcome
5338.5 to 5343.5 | 9.47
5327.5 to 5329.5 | 8.96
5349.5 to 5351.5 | 9.48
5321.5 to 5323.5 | 9.57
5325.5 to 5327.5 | 9.05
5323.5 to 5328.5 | 9.13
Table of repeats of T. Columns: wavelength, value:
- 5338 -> 9.53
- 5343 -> 9.41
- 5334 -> 9.31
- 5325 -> 9.22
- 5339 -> 9.53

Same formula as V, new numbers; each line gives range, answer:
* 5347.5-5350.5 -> 9.48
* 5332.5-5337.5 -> 9.52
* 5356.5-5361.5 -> 9.95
